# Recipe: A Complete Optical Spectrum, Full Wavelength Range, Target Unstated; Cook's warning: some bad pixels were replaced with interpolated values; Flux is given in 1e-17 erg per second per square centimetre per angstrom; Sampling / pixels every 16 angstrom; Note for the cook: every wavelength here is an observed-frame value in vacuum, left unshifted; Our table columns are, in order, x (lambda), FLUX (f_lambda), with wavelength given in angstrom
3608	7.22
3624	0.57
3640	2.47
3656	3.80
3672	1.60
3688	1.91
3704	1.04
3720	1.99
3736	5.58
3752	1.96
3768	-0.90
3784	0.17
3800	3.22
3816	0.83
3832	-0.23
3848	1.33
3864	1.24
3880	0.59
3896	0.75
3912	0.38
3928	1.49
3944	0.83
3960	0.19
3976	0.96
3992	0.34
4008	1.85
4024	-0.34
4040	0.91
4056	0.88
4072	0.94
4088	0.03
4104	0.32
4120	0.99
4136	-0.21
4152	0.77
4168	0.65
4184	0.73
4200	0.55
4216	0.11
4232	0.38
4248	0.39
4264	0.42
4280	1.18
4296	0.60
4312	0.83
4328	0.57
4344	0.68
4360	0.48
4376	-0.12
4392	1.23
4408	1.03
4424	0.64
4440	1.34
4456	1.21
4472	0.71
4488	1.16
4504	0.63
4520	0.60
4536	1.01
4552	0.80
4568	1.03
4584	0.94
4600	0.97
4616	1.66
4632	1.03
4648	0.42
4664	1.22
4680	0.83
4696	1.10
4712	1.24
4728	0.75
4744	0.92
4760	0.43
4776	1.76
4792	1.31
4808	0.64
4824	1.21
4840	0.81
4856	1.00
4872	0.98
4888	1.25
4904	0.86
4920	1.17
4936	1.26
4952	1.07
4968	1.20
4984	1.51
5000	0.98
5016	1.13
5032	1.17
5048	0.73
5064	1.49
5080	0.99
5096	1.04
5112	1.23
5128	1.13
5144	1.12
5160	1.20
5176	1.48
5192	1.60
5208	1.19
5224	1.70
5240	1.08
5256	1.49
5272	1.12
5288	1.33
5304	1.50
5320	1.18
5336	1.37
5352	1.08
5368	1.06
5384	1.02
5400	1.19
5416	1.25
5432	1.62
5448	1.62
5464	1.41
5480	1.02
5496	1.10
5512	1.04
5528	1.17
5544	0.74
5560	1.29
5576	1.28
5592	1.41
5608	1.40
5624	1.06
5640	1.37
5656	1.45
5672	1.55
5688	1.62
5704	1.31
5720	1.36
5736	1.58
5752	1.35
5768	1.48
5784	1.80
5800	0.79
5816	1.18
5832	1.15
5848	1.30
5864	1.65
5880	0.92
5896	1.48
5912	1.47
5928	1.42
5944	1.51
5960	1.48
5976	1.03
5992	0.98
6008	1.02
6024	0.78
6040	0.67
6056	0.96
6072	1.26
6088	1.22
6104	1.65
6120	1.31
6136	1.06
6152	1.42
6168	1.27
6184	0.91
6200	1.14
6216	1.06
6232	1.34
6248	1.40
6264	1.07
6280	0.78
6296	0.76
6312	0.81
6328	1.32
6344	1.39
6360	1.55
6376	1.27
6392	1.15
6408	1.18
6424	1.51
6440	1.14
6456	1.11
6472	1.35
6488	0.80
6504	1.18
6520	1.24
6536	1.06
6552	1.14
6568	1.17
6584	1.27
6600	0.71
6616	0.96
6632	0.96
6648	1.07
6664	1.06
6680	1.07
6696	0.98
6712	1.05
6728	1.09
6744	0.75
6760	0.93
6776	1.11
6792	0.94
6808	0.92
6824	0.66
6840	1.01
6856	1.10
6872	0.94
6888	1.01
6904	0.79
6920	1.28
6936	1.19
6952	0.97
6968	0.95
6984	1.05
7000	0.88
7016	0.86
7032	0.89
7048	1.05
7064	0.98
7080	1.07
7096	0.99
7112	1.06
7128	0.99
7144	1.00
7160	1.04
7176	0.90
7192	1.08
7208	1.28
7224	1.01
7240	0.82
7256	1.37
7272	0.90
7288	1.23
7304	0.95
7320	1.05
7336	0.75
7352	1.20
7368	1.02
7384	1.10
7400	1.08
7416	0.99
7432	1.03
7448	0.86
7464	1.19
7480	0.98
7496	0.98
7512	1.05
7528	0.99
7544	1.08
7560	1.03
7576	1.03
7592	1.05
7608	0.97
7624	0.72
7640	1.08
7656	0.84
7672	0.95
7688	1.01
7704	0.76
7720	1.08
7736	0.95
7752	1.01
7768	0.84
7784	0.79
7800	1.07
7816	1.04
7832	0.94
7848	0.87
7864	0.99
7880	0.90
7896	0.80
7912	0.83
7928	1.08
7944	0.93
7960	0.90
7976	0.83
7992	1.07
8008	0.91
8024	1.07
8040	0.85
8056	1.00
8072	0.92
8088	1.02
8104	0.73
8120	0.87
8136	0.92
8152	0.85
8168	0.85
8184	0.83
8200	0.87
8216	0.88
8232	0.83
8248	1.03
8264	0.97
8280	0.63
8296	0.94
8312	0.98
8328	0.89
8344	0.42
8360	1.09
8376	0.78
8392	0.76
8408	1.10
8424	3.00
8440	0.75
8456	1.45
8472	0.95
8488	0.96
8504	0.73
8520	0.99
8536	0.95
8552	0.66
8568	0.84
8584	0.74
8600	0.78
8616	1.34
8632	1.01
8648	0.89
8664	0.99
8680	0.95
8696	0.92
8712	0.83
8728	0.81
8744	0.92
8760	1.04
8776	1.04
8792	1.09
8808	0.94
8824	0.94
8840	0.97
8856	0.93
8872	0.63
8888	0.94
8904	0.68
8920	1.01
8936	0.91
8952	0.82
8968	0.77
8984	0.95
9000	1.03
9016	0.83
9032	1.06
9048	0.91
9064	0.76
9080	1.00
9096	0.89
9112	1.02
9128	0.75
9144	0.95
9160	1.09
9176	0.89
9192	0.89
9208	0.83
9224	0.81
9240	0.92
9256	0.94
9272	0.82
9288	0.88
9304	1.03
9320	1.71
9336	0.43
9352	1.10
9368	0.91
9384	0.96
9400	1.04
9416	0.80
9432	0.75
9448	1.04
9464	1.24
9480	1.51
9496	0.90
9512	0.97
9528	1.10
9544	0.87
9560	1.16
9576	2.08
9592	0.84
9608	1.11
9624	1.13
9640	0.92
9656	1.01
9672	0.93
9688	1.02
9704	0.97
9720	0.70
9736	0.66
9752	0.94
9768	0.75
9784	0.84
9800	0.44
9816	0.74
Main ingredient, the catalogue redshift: 0.283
